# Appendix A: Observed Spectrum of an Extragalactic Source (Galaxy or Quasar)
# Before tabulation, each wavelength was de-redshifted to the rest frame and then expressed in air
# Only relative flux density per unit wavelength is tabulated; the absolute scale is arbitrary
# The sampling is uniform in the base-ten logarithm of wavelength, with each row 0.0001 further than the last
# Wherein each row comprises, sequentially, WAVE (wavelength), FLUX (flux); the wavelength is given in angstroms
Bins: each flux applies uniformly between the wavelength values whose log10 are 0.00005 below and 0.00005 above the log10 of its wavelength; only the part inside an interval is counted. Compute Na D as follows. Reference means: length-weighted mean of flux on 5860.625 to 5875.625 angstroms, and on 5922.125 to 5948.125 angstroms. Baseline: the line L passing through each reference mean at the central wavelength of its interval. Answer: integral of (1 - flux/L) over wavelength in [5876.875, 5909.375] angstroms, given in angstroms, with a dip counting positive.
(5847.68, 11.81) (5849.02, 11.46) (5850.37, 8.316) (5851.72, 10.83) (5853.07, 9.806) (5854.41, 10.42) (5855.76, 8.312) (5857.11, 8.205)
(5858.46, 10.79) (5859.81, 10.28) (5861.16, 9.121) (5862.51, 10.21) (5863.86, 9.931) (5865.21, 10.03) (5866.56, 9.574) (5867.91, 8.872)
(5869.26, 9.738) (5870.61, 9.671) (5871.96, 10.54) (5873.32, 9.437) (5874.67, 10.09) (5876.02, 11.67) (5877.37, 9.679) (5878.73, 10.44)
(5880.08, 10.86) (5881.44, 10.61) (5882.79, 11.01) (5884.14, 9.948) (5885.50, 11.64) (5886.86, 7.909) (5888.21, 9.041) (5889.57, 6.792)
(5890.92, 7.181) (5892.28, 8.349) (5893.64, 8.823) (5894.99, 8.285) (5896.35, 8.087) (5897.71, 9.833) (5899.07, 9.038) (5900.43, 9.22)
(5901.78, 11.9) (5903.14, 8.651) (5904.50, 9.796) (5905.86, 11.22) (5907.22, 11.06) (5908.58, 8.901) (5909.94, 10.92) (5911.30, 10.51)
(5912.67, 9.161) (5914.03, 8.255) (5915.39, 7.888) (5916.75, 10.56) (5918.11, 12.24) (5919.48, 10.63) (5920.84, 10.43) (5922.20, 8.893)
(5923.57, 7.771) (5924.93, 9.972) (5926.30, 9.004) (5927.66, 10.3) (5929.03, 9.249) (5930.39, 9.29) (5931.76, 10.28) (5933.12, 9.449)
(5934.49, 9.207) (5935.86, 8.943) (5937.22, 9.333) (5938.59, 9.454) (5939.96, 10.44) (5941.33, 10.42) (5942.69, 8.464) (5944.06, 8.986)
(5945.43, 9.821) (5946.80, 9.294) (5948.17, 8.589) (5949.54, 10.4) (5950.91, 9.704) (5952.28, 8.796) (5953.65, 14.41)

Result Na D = 0.4 angstroms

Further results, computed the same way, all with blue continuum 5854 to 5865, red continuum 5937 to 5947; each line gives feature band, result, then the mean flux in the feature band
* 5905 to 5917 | -0.3 angstroms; 9.8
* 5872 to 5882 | -0.8 angstroms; 10.4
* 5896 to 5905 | 0.0 angstroms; 9.55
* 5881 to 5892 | 0.5 angstroms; 9.21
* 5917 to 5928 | -0.4 angstroms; 9.92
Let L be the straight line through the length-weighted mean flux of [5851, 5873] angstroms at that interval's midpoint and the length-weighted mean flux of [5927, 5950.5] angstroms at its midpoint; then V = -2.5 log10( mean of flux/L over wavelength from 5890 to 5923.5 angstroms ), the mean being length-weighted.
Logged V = 0.01 mag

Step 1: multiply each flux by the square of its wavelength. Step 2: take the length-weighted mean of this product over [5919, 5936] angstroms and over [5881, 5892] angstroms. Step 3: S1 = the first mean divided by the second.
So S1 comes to 1.05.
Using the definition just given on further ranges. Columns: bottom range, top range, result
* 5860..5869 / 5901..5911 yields 1.09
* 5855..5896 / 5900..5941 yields 1.04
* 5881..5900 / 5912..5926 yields 1.07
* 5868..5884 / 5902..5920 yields 0.99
